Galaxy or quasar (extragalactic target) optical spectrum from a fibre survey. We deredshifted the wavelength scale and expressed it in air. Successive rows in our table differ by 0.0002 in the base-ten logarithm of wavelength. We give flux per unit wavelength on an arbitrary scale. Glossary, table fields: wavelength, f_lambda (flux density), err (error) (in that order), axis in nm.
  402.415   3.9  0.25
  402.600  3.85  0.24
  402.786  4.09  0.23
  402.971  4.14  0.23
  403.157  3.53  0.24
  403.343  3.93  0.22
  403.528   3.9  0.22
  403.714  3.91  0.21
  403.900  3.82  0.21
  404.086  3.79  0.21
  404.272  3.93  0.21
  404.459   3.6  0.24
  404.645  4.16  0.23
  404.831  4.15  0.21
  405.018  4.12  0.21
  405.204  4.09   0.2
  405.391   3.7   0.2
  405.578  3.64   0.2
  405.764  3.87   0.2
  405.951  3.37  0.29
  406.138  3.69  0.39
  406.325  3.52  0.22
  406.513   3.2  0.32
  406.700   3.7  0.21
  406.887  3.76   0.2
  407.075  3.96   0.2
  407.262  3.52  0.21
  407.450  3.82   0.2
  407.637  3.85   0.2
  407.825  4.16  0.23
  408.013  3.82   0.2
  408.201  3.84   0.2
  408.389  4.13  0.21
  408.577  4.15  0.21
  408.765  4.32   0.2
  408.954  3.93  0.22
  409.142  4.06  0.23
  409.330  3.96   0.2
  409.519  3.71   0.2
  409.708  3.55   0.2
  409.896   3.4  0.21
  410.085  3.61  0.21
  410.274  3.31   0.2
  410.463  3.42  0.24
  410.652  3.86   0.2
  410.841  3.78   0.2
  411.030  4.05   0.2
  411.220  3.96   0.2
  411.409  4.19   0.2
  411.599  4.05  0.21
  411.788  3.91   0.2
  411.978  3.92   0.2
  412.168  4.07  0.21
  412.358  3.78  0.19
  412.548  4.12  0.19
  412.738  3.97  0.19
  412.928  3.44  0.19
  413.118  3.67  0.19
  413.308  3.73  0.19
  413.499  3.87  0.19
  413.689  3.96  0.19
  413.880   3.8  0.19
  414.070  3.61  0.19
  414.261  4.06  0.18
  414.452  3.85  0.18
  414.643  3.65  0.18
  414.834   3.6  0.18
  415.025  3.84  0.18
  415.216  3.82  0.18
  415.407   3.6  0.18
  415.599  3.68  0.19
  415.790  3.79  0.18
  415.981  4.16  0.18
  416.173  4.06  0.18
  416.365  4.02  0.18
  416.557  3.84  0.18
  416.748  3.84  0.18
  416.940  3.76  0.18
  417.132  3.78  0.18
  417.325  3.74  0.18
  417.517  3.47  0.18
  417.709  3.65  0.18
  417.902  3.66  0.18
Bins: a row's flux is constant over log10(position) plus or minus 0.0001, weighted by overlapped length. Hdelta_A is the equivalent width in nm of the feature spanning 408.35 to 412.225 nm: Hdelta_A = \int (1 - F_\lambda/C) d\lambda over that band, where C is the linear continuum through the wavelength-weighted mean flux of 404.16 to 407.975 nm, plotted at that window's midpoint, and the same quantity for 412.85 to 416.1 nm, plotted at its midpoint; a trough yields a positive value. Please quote -0.086 nm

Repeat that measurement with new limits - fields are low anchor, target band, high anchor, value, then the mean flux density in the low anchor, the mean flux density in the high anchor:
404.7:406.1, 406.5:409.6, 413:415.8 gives -0.06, 3.85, 3.77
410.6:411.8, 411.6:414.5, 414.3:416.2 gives 0.03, 3.98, 3.8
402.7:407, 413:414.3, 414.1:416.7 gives 0.01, 3.81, 3.84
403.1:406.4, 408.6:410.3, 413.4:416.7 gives 0.02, 3.82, 3.84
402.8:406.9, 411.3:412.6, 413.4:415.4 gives -0.07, 3.8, 3.8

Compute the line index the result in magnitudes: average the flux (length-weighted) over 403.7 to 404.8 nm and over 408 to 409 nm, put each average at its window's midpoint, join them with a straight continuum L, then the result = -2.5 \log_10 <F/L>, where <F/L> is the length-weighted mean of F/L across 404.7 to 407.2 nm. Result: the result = 0.055 mag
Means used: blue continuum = 3.88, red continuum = 4.05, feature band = 3.76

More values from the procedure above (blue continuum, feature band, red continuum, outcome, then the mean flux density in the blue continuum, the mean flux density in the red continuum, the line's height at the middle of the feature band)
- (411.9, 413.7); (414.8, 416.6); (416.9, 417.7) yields -0.03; 3.85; 3.68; 3.74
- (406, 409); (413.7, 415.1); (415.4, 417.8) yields 0.01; 3.83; 3.81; 3.81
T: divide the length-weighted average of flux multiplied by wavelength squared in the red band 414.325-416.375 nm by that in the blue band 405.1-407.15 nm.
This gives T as 1.09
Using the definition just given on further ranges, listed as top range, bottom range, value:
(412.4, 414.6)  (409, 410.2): 1.05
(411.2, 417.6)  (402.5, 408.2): 1.05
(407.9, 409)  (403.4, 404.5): 1.07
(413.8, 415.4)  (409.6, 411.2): 1.06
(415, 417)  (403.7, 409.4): 1.05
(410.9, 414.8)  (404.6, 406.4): 1.05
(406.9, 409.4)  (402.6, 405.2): 1.03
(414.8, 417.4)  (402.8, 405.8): 1.04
